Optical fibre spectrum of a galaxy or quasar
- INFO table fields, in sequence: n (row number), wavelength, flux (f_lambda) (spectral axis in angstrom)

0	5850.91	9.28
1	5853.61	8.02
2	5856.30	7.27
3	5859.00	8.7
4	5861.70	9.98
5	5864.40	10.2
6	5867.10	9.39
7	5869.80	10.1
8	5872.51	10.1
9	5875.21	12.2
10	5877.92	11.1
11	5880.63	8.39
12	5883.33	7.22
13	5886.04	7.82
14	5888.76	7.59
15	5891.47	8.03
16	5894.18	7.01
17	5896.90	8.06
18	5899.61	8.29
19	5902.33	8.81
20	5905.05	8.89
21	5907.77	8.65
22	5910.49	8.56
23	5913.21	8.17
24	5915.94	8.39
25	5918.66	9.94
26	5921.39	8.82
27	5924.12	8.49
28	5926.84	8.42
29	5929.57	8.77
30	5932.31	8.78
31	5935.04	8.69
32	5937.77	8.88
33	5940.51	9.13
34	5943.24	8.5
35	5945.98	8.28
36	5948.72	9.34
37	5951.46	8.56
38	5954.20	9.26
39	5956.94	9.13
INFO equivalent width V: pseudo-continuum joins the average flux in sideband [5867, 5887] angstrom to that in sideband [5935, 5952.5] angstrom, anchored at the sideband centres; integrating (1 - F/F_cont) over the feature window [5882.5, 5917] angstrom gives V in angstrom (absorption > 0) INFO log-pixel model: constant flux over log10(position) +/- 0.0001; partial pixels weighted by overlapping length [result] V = 4.4 angstrom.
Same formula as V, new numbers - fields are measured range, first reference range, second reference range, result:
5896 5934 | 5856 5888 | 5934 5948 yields 1.4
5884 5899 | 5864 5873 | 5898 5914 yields 2.3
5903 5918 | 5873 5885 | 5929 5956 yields 1.1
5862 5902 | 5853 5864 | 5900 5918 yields -1.6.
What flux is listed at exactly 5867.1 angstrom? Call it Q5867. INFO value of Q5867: 9.39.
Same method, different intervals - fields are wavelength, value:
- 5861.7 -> 9.98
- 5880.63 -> 8.39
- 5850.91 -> 9.28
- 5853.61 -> 8.02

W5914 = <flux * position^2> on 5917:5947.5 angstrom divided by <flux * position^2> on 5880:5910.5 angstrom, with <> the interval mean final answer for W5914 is 1.1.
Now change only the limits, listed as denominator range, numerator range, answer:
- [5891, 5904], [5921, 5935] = 1.08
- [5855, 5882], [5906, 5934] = 0.91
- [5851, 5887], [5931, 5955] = 0.97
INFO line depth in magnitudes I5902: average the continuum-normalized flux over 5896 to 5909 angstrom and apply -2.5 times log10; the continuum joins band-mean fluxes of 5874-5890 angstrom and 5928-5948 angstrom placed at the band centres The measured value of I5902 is 0.05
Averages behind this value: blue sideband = 9.03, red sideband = 8.73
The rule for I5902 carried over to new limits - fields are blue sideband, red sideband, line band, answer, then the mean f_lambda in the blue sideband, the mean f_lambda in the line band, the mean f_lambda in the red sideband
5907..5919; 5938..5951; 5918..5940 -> -0.012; 8.65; 8.82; 8.8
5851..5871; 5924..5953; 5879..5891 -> 0.146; 9.1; 7.85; 8.73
